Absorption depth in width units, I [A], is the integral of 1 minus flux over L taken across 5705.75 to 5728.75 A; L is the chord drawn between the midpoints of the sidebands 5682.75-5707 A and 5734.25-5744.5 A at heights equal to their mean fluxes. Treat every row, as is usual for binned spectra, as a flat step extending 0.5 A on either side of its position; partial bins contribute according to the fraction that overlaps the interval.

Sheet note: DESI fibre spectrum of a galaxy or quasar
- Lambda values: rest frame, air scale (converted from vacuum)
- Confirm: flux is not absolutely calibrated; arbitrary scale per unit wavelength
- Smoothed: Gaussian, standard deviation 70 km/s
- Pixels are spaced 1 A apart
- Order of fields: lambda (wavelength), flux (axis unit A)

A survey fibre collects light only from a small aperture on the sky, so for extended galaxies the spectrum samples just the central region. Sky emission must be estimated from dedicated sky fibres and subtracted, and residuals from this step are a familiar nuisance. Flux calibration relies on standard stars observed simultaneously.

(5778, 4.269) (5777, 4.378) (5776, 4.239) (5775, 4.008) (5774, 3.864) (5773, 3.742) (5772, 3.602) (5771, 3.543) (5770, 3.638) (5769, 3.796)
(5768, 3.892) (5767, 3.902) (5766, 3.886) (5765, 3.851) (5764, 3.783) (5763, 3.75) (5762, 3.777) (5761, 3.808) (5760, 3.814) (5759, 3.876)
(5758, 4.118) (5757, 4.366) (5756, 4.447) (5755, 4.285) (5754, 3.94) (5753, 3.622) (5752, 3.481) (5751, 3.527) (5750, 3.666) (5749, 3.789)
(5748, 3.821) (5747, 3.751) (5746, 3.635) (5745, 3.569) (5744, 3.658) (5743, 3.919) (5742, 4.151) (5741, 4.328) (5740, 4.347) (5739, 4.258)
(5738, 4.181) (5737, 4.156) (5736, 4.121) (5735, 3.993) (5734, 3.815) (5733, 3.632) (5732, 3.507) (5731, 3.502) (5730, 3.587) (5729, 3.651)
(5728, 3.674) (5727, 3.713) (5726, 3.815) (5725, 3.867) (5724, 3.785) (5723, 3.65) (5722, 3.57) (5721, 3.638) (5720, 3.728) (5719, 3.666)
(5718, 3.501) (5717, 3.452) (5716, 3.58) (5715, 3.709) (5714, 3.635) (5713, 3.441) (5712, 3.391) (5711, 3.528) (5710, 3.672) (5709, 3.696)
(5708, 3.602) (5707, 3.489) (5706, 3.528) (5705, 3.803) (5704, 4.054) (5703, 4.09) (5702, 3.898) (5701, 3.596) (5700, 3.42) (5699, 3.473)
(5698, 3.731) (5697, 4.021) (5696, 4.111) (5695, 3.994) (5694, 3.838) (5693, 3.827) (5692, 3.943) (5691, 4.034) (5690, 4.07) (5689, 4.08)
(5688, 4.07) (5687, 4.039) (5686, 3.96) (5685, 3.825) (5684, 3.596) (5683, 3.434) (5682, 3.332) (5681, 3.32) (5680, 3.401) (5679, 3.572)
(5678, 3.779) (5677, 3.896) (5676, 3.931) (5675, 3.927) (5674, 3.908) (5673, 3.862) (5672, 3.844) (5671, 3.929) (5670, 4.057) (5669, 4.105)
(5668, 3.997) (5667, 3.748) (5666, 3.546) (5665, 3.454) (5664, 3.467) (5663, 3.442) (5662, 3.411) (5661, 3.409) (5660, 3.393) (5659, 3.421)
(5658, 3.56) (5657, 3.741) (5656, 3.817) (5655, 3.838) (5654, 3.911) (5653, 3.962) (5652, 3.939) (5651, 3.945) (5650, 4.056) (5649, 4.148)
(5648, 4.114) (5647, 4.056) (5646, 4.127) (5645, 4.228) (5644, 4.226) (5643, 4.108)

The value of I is 2.0 A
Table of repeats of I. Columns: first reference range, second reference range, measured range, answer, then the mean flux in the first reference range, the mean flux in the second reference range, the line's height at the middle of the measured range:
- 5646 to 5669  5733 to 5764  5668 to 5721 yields 0.9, 3.76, 3.93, 3.83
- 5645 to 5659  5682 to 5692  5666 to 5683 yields 0.5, 3.93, 3.87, 3.89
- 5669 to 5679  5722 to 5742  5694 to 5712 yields 0.7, 3.9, 3.87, 3.88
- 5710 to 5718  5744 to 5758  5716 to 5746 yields -1.0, 3.54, 3.84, 3.68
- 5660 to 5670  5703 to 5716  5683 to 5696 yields -1.0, 3.63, 3.64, 3.64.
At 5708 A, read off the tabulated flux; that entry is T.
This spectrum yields 3.602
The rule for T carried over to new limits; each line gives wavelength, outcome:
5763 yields 3.75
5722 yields 3.57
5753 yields 3.622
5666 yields 3.546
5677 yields 3.896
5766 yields 3.886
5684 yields 3.596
